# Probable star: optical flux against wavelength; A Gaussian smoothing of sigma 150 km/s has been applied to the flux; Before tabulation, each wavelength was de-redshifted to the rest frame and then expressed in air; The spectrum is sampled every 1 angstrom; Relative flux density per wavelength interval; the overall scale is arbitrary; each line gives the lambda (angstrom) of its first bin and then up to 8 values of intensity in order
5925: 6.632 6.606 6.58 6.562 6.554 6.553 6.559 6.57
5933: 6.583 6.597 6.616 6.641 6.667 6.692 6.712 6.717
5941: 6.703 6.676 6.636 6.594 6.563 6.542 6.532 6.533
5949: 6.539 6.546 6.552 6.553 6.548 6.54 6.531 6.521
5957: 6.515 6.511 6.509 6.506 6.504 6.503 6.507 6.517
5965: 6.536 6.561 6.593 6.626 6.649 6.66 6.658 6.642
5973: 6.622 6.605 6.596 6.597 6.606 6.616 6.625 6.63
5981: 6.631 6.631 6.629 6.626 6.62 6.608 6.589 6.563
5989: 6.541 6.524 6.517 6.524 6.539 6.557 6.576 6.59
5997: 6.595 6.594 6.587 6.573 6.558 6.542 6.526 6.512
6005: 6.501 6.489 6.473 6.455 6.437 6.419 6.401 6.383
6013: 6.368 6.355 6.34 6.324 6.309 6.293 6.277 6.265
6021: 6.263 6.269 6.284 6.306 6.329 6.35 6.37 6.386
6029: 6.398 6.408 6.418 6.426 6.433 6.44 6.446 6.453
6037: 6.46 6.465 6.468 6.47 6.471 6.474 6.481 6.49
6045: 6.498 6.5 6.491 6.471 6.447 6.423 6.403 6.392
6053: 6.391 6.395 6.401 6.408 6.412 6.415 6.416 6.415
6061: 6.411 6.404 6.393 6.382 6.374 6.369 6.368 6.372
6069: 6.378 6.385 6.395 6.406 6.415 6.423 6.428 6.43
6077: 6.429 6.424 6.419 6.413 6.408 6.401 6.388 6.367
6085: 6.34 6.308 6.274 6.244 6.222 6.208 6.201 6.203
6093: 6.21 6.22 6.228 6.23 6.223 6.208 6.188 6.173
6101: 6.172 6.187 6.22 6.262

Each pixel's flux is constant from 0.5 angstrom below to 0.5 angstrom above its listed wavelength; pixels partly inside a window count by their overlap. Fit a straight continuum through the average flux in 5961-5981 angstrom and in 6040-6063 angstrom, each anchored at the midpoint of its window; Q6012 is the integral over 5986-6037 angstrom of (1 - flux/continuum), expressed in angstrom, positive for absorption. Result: 0.6 angstrom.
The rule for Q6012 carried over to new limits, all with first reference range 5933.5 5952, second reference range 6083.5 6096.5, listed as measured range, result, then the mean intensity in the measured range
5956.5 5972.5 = 0.0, 6.56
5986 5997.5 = -0.1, 6.56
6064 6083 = -0.3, 6.4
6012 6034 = 0.2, 6.34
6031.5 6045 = -0.2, 6.46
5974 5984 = -0.1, 6.62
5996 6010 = -0.1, 6.52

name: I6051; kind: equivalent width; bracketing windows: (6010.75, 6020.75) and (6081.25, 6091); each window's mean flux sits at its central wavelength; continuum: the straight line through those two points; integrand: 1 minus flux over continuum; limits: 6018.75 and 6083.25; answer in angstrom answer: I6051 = -0.9 angstrom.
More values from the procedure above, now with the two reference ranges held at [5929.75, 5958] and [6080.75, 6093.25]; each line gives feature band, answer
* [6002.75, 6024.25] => 0.2 angstrom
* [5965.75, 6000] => -0.5 angstrom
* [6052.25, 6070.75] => -0.1 angstrom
